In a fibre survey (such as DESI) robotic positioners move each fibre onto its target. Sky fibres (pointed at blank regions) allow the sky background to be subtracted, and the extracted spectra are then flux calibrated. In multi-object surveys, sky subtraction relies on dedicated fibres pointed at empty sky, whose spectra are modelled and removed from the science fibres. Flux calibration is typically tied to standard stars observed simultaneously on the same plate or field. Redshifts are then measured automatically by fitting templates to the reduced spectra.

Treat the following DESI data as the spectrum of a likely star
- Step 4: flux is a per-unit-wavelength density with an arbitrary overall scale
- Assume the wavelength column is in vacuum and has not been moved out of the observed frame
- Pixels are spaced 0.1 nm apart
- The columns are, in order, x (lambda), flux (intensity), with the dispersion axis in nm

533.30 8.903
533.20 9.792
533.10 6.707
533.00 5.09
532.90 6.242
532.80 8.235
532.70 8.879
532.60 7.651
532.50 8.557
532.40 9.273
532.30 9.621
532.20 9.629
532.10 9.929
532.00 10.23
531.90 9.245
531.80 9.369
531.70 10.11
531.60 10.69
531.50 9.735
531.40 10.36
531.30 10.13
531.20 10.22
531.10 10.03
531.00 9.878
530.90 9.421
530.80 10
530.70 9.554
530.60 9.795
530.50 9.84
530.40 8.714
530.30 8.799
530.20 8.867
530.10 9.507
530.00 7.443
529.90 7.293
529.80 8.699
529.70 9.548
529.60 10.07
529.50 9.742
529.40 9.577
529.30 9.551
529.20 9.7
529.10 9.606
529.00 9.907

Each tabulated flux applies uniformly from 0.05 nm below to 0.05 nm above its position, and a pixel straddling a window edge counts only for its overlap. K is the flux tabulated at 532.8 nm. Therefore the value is 8.235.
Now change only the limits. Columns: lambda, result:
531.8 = 9.369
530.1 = 9.507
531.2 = 10.22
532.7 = 8.879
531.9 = 9.245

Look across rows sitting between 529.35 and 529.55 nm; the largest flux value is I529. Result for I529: 9.742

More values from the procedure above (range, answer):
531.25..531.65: 10.69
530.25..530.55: 9.84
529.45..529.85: 10.07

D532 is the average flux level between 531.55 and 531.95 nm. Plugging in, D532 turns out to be 9.85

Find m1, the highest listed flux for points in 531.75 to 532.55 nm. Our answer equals 10.23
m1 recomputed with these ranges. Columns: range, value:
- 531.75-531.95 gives 9.369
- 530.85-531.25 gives 10.22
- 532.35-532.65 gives 9.273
